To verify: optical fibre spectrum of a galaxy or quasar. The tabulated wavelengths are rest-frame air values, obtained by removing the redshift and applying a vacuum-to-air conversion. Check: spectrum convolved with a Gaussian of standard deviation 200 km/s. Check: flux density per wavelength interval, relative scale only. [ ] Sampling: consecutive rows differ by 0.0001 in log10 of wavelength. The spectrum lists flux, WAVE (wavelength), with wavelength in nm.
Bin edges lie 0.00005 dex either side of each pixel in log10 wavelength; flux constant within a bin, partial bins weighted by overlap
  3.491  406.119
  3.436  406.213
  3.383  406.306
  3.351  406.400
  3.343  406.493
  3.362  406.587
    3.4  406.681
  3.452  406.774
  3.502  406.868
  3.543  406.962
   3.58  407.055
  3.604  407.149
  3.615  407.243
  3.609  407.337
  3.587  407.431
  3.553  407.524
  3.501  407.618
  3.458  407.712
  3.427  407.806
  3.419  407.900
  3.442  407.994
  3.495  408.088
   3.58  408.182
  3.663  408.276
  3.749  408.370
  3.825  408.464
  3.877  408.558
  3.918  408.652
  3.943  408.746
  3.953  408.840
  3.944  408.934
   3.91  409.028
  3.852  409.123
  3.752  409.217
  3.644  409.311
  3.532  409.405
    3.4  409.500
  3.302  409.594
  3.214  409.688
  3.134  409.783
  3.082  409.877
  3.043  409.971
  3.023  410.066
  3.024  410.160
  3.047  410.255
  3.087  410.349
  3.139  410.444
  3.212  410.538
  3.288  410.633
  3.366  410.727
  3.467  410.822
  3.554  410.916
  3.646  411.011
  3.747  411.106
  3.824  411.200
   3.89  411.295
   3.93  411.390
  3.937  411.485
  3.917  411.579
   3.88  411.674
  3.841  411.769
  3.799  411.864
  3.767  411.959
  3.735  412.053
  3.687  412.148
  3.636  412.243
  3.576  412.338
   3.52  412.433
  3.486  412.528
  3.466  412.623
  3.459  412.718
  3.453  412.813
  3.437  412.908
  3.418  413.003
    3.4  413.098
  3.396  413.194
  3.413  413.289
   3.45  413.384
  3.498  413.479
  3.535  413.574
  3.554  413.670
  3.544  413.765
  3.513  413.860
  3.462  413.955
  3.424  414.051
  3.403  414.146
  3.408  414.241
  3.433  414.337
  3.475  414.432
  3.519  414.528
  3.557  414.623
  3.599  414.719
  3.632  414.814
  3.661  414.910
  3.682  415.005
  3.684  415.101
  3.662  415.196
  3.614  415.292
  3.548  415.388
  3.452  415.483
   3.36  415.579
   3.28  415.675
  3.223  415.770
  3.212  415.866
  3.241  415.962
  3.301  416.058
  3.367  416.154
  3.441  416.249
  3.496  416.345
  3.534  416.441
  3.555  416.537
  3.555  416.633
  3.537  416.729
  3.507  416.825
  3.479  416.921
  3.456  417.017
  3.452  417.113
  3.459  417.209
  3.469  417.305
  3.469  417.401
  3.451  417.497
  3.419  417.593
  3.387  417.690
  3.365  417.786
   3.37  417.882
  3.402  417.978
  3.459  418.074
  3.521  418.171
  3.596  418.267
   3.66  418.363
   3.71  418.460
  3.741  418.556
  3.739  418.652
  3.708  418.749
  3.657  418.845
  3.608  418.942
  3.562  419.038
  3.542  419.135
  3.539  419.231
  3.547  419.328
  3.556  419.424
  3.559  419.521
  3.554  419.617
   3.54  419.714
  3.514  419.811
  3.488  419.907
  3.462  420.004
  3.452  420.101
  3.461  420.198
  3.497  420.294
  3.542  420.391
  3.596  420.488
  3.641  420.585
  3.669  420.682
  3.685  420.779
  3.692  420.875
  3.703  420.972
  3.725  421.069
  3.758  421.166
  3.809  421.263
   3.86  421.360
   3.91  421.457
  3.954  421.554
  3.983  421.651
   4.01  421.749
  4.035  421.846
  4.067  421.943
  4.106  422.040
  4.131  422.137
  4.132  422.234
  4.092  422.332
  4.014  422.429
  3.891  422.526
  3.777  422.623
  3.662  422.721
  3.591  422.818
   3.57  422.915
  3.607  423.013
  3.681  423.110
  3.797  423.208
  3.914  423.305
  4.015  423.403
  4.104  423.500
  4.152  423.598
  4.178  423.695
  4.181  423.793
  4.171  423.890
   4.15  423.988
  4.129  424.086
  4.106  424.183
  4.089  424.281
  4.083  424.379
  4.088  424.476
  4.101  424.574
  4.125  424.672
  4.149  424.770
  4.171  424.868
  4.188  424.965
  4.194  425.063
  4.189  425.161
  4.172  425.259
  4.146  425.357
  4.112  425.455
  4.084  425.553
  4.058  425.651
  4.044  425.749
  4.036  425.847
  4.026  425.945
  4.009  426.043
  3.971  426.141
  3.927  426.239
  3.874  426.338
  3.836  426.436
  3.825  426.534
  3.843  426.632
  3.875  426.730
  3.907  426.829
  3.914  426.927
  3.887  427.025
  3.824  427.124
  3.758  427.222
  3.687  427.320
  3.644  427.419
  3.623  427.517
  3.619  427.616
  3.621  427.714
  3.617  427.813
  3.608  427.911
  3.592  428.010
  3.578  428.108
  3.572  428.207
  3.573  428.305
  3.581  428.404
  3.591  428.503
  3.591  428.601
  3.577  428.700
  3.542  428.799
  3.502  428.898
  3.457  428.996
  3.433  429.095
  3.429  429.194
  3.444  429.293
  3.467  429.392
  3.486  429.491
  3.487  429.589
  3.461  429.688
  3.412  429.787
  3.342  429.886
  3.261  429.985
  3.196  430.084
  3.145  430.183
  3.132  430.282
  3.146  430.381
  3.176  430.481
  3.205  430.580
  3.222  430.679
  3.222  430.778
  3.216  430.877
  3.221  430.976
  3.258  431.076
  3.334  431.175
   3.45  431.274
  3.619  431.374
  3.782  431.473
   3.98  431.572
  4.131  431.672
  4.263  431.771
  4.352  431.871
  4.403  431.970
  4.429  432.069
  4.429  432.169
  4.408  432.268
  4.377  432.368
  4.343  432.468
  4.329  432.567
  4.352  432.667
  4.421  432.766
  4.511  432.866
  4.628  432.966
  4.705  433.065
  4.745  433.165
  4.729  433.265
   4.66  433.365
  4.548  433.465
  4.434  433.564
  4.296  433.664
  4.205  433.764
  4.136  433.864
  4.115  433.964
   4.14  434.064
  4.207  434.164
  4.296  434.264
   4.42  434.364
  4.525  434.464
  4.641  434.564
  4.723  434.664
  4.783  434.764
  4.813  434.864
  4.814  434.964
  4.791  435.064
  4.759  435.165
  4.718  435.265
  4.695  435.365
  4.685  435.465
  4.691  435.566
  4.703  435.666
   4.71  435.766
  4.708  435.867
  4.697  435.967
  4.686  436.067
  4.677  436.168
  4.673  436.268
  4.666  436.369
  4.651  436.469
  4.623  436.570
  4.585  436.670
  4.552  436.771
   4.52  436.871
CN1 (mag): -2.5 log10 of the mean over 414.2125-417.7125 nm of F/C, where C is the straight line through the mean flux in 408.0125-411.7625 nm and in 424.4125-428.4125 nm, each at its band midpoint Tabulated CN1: 0.06 mag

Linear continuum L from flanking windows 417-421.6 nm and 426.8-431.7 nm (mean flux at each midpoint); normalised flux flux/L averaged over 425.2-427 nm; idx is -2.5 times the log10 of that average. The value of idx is -0.13 mag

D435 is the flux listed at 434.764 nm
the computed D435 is 4.783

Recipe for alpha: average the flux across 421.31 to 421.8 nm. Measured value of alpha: 3.94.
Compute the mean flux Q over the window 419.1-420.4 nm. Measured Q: 3.52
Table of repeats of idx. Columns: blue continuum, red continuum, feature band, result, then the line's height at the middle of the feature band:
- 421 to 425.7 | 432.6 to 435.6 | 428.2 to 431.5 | 0.263 mag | 4.33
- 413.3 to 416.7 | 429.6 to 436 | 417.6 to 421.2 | 0.022 mag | 3.64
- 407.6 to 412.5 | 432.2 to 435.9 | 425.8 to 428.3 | 0.126 mag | 4.25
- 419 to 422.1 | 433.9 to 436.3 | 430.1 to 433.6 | 0.114 mag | 4.4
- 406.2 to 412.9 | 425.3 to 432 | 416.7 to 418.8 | 0.022 mag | 3.59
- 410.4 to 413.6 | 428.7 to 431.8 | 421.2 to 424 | -0.132 mag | 3.49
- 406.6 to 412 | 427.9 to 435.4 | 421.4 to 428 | -0.034 mag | 3.83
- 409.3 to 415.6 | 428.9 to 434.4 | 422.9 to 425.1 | -0.088 mag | 3.73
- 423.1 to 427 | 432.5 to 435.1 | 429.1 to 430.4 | 0.268 mag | 4.29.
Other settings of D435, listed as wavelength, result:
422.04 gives 4.106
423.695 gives 4.178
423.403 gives 4.015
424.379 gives 4.083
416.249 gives 3.441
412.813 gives 3.453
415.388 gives 3.548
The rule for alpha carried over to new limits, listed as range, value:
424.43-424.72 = 4.1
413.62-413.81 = 3.54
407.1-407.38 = 3.6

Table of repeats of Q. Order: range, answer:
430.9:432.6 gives 3.99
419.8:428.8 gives 3.86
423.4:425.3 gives 4.14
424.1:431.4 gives 3.69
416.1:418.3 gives 3.47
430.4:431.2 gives 3.22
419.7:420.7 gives 3.53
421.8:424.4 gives 3.98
